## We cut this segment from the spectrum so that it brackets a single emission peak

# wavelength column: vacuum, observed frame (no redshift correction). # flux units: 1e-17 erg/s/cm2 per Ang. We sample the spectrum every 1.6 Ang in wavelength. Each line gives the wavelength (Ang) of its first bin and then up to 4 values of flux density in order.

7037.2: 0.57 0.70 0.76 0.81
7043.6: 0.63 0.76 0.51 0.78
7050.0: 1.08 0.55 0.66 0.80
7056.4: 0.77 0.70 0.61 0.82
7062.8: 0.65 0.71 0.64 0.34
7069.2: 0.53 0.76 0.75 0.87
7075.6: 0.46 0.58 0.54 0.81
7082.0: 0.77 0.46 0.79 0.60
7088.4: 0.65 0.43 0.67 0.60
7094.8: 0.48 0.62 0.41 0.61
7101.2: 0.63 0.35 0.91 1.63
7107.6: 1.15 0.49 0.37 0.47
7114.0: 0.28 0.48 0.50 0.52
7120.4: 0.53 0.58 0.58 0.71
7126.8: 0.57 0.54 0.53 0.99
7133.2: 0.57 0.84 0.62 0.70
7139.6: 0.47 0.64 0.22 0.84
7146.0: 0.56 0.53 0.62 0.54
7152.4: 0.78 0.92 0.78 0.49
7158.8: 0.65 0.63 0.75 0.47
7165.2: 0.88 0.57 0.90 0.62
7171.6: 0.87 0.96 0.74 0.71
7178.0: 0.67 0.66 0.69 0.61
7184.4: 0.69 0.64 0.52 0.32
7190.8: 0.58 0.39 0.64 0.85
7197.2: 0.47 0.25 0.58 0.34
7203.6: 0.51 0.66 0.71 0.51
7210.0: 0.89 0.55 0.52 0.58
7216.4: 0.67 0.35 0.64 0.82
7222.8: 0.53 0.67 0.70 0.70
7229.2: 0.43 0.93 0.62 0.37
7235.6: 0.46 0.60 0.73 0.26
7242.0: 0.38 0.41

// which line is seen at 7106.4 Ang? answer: H-beta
